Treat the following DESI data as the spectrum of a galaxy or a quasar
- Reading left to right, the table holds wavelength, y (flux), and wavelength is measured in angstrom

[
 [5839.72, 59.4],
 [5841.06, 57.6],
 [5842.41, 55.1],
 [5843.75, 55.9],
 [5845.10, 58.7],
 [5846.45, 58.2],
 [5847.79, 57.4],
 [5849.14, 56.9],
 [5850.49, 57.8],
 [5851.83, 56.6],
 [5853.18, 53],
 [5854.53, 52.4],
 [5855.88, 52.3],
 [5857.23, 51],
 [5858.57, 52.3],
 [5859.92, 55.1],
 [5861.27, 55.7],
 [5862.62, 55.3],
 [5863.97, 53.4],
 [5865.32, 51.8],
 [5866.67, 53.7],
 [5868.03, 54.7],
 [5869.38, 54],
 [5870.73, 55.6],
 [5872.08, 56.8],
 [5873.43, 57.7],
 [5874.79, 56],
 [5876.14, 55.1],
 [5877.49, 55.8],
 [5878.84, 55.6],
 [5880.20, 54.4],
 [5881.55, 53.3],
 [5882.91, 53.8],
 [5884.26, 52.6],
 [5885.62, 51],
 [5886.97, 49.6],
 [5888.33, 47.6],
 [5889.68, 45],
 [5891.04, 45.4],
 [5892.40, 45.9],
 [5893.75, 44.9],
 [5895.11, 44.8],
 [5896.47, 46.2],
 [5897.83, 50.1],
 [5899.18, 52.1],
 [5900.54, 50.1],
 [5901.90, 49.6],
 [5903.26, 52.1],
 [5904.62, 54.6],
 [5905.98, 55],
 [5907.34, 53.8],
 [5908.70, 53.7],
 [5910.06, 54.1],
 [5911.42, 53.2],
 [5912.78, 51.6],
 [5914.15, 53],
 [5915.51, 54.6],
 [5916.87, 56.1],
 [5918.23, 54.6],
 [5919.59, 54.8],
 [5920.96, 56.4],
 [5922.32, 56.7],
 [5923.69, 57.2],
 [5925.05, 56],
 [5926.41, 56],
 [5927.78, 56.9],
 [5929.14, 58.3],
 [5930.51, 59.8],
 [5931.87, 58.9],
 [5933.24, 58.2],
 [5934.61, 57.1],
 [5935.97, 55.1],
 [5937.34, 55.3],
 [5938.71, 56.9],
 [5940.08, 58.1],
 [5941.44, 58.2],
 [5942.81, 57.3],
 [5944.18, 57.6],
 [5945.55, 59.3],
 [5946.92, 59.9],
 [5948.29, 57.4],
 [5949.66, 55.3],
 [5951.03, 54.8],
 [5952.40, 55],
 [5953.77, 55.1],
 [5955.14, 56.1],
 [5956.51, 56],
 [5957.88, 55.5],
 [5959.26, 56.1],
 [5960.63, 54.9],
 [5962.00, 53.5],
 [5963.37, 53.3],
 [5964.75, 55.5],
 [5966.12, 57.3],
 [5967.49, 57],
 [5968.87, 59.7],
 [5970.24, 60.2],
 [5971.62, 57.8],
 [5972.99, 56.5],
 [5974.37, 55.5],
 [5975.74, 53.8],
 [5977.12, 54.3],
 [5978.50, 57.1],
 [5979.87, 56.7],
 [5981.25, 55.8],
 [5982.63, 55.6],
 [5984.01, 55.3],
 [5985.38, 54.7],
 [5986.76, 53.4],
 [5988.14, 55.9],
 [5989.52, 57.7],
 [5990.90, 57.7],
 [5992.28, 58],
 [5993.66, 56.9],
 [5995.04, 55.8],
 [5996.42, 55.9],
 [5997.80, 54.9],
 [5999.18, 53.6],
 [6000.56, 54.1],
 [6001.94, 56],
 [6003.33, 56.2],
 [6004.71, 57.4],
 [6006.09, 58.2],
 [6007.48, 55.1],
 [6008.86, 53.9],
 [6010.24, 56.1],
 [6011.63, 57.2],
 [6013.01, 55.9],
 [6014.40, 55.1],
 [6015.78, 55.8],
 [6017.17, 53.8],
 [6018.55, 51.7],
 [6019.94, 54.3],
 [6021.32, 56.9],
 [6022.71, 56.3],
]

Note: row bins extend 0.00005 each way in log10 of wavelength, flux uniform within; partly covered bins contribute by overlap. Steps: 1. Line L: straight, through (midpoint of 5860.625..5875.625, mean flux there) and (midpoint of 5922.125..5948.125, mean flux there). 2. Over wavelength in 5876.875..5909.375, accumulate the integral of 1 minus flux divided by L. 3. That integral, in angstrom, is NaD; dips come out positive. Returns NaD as 3.0 angstrom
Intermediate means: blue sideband 55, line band 50.7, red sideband 57.5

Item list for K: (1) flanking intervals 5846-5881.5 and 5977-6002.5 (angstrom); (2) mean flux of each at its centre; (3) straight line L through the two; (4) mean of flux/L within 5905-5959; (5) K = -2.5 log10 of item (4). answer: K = -0.014 mag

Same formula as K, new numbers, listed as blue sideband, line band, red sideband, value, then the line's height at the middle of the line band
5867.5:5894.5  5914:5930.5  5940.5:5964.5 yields -0.03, 54.5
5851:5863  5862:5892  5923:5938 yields 0.03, 54.7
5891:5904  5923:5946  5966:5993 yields -0.11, 52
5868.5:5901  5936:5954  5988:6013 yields -0.06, 53.9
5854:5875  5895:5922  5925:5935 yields 0.08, 56.6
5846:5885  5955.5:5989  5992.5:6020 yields -0.01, 55.3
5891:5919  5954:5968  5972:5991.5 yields -0.02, 54.6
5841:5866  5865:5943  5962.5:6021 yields 0.03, 55.3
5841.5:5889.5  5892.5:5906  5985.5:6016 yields 0.11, 54.8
